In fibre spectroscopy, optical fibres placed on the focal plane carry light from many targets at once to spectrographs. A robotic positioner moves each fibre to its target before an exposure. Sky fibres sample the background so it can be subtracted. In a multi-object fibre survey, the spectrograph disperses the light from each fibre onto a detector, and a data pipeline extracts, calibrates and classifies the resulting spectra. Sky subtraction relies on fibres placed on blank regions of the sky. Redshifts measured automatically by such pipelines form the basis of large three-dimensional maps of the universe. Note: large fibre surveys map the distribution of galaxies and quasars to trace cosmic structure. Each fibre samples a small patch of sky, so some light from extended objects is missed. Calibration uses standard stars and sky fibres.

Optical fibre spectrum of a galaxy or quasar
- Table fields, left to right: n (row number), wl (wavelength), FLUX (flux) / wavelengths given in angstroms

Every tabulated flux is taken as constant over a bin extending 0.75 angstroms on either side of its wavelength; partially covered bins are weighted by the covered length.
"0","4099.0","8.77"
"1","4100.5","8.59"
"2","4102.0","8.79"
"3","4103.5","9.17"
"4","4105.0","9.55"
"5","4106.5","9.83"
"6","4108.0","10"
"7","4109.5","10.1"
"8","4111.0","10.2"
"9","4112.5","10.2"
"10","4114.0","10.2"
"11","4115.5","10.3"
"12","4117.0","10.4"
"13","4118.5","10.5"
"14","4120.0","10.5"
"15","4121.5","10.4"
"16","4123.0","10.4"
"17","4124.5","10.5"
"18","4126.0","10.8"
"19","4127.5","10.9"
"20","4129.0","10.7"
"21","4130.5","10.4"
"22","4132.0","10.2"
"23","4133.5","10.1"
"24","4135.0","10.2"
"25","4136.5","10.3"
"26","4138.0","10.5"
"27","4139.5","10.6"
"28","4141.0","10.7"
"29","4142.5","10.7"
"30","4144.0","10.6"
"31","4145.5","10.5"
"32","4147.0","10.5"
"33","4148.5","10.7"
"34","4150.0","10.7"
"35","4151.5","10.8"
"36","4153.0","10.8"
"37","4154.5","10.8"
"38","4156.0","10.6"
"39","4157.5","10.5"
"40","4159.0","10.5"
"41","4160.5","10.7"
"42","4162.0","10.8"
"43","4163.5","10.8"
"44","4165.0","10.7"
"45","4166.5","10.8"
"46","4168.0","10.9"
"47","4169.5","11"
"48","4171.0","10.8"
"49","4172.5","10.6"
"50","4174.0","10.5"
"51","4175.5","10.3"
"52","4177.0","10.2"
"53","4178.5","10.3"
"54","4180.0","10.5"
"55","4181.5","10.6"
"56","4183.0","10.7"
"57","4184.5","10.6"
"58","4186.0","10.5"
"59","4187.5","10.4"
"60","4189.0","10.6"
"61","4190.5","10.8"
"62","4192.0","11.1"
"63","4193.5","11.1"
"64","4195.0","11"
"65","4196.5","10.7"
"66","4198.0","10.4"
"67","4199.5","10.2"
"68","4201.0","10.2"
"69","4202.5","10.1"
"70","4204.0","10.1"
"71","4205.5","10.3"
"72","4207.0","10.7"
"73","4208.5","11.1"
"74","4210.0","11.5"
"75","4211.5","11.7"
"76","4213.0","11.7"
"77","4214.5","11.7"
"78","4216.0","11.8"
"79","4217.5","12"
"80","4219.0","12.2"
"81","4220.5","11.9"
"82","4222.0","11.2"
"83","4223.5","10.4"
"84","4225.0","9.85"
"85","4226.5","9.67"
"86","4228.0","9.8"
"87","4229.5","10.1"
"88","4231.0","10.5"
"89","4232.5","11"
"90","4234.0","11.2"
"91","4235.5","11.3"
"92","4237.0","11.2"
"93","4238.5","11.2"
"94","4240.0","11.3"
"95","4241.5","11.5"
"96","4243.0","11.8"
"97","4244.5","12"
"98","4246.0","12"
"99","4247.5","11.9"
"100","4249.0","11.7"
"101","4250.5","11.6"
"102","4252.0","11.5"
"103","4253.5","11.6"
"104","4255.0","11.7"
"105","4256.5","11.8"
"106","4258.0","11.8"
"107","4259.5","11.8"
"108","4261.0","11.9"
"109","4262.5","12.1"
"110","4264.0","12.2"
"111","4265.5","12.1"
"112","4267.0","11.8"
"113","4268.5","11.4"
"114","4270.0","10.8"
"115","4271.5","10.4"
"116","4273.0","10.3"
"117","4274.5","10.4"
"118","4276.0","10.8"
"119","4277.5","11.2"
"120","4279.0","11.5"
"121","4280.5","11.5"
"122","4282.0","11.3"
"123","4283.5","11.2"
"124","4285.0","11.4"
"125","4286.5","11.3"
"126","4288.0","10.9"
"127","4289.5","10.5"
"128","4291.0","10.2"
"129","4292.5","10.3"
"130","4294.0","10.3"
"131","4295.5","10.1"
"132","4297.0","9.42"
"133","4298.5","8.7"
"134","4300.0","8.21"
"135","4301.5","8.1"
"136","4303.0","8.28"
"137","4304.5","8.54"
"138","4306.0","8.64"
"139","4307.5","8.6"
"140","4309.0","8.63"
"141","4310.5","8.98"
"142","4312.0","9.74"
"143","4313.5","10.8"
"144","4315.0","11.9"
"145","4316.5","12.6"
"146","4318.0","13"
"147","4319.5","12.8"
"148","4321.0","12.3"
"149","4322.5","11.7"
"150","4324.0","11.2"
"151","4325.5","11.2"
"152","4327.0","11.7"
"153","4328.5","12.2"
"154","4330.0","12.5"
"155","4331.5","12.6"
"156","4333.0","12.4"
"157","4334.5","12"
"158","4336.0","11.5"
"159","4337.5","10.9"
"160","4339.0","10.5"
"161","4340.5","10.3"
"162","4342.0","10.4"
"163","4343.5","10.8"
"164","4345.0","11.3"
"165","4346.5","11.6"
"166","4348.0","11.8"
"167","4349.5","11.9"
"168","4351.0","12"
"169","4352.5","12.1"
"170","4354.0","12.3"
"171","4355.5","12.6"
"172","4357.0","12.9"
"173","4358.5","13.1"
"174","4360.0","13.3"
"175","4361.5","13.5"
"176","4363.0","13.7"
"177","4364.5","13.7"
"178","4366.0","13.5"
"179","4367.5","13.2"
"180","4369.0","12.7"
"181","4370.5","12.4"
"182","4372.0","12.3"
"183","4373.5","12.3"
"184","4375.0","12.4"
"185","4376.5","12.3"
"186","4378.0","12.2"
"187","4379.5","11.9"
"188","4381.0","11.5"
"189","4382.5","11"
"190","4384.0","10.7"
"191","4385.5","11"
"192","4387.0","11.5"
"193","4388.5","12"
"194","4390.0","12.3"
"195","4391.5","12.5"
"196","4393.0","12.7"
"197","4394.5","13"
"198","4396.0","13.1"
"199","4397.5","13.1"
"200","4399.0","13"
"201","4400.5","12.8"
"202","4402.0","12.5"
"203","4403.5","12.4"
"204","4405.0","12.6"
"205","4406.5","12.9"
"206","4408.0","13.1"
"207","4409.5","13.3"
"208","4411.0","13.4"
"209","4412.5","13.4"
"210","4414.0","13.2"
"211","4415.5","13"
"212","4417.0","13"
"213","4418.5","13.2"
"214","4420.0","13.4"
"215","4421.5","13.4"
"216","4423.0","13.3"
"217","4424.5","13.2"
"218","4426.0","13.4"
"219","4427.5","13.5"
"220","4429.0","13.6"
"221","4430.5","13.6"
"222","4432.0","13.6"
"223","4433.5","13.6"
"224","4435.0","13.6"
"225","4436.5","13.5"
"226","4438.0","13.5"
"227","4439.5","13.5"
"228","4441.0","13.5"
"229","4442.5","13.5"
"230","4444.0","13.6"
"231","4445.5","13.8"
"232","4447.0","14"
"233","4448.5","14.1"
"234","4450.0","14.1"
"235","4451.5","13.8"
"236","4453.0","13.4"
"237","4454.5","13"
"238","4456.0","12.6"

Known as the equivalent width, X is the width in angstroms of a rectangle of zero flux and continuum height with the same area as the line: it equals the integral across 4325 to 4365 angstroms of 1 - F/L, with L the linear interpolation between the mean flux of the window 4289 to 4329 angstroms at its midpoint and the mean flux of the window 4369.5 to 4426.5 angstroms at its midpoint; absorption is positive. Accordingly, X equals -2.8 angstroms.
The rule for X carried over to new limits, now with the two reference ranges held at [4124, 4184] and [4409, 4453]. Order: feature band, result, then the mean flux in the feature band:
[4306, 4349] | 4.1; 11.2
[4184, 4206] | 1.0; 10.5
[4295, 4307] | 3.4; 8.72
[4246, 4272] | 0.0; 11.7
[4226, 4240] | 0.9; 10.7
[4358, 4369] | -0.5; 13.4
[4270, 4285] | 1.2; 11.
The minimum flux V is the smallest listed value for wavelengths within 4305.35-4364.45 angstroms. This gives 8.6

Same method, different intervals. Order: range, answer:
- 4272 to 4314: 8.1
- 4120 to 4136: 10.1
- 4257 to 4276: 10.3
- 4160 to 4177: 10.2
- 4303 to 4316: 8.28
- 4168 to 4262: 9.67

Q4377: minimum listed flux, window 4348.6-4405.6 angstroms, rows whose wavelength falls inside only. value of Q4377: 10.7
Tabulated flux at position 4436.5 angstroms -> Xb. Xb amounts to 13.5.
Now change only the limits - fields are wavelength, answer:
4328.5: 12.2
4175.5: 10.3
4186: 10.5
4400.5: 12.8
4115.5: 10.3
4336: 11.5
